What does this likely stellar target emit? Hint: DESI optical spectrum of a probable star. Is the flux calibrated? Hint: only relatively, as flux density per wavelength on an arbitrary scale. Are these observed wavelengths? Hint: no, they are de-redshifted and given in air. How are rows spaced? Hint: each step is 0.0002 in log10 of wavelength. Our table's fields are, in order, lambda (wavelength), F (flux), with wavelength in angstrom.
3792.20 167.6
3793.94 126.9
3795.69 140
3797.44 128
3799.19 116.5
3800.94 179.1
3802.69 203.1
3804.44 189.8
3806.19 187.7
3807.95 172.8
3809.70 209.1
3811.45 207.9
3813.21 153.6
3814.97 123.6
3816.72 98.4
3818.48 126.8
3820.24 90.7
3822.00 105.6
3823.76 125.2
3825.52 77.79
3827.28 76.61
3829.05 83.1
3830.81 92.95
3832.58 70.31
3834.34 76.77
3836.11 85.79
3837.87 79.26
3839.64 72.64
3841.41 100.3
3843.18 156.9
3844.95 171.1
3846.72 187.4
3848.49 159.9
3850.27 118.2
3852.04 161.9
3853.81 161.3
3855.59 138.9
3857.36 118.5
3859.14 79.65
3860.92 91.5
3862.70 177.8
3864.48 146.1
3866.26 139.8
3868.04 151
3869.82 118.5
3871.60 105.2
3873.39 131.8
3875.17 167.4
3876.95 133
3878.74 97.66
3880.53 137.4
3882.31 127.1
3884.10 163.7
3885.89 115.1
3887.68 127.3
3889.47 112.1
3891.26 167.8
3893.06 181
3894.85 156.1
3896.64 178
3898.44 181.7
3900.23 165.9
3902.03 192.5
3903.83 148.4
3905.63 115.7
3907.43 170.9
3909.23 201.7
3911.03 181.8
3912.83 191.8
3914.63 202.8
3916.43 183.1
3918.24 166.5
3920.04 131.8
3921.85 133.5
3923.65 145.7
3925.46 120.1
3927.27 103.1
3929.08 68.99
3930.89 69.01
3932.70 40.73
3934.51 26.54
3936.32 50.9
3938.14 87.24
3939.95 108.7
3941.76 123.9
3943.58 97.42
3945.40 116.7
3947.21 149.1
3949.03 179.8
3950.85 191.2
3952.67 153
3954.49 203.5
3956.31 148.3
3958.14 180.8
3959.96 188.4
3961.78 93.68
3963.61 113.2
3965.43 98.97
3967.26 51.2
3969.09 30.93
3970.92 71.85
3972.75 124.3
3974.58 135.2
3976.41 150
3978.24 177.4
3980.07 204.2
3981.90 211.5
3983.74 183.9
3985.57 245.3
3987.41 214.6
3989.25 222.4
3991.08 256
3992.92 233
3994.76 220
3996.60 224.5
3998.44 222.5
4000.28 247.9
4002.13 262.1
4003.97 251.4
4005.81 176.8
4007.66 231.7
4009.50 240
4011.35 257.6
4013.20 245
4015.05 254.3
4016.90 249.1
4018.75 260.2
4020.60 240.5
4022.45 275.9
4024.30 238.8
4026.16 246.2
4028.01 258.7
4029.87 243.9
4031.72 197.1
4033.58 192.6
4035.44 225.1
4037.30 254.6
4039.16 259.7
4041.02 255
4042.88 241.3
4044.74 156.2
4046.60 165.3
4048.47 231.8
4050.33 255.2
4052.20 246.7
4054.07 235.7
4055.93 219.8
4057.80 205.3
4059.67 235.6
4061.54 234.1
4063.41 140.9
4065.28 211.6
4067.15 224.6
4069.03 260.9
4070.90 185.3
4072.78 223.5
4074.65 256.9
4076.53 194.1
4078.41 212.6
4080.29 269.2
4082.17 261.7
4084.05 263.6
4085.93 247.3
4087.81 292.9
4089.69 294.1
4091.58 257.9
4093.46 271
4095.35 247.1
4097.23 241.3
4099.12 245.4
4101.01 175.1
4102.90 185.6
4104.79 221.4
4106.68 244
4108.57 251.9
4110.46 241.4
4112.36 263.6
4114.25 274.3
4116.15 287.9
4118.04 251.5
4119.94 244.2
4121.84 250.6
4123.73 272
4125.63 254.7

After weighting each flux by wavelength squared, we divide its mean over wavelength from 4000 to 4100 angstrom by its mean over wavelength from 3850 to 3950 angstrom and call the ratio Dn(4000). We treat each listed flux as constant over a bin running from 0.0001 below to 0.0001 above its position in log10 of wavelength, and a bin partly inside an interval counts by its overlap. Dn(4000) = 1.89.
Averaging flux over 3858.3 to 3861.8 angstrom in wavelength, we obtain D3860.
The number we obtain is 85.6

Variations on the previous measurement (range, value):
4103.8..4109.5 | 239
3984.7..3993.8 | 234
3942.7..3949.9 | 136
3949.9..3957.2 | 174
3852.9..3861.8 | 118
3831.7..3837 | 77.8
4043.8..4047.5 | 161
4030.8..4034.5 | 195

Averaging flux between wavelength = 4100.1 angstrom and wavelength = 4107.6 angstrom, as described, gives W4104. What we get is 207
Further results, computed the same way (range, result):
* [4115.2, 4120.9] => 261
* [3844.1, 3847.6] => 179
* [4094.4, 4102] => 227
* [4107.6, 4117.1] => 264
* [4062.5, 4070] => 210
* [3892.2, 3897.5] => 172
